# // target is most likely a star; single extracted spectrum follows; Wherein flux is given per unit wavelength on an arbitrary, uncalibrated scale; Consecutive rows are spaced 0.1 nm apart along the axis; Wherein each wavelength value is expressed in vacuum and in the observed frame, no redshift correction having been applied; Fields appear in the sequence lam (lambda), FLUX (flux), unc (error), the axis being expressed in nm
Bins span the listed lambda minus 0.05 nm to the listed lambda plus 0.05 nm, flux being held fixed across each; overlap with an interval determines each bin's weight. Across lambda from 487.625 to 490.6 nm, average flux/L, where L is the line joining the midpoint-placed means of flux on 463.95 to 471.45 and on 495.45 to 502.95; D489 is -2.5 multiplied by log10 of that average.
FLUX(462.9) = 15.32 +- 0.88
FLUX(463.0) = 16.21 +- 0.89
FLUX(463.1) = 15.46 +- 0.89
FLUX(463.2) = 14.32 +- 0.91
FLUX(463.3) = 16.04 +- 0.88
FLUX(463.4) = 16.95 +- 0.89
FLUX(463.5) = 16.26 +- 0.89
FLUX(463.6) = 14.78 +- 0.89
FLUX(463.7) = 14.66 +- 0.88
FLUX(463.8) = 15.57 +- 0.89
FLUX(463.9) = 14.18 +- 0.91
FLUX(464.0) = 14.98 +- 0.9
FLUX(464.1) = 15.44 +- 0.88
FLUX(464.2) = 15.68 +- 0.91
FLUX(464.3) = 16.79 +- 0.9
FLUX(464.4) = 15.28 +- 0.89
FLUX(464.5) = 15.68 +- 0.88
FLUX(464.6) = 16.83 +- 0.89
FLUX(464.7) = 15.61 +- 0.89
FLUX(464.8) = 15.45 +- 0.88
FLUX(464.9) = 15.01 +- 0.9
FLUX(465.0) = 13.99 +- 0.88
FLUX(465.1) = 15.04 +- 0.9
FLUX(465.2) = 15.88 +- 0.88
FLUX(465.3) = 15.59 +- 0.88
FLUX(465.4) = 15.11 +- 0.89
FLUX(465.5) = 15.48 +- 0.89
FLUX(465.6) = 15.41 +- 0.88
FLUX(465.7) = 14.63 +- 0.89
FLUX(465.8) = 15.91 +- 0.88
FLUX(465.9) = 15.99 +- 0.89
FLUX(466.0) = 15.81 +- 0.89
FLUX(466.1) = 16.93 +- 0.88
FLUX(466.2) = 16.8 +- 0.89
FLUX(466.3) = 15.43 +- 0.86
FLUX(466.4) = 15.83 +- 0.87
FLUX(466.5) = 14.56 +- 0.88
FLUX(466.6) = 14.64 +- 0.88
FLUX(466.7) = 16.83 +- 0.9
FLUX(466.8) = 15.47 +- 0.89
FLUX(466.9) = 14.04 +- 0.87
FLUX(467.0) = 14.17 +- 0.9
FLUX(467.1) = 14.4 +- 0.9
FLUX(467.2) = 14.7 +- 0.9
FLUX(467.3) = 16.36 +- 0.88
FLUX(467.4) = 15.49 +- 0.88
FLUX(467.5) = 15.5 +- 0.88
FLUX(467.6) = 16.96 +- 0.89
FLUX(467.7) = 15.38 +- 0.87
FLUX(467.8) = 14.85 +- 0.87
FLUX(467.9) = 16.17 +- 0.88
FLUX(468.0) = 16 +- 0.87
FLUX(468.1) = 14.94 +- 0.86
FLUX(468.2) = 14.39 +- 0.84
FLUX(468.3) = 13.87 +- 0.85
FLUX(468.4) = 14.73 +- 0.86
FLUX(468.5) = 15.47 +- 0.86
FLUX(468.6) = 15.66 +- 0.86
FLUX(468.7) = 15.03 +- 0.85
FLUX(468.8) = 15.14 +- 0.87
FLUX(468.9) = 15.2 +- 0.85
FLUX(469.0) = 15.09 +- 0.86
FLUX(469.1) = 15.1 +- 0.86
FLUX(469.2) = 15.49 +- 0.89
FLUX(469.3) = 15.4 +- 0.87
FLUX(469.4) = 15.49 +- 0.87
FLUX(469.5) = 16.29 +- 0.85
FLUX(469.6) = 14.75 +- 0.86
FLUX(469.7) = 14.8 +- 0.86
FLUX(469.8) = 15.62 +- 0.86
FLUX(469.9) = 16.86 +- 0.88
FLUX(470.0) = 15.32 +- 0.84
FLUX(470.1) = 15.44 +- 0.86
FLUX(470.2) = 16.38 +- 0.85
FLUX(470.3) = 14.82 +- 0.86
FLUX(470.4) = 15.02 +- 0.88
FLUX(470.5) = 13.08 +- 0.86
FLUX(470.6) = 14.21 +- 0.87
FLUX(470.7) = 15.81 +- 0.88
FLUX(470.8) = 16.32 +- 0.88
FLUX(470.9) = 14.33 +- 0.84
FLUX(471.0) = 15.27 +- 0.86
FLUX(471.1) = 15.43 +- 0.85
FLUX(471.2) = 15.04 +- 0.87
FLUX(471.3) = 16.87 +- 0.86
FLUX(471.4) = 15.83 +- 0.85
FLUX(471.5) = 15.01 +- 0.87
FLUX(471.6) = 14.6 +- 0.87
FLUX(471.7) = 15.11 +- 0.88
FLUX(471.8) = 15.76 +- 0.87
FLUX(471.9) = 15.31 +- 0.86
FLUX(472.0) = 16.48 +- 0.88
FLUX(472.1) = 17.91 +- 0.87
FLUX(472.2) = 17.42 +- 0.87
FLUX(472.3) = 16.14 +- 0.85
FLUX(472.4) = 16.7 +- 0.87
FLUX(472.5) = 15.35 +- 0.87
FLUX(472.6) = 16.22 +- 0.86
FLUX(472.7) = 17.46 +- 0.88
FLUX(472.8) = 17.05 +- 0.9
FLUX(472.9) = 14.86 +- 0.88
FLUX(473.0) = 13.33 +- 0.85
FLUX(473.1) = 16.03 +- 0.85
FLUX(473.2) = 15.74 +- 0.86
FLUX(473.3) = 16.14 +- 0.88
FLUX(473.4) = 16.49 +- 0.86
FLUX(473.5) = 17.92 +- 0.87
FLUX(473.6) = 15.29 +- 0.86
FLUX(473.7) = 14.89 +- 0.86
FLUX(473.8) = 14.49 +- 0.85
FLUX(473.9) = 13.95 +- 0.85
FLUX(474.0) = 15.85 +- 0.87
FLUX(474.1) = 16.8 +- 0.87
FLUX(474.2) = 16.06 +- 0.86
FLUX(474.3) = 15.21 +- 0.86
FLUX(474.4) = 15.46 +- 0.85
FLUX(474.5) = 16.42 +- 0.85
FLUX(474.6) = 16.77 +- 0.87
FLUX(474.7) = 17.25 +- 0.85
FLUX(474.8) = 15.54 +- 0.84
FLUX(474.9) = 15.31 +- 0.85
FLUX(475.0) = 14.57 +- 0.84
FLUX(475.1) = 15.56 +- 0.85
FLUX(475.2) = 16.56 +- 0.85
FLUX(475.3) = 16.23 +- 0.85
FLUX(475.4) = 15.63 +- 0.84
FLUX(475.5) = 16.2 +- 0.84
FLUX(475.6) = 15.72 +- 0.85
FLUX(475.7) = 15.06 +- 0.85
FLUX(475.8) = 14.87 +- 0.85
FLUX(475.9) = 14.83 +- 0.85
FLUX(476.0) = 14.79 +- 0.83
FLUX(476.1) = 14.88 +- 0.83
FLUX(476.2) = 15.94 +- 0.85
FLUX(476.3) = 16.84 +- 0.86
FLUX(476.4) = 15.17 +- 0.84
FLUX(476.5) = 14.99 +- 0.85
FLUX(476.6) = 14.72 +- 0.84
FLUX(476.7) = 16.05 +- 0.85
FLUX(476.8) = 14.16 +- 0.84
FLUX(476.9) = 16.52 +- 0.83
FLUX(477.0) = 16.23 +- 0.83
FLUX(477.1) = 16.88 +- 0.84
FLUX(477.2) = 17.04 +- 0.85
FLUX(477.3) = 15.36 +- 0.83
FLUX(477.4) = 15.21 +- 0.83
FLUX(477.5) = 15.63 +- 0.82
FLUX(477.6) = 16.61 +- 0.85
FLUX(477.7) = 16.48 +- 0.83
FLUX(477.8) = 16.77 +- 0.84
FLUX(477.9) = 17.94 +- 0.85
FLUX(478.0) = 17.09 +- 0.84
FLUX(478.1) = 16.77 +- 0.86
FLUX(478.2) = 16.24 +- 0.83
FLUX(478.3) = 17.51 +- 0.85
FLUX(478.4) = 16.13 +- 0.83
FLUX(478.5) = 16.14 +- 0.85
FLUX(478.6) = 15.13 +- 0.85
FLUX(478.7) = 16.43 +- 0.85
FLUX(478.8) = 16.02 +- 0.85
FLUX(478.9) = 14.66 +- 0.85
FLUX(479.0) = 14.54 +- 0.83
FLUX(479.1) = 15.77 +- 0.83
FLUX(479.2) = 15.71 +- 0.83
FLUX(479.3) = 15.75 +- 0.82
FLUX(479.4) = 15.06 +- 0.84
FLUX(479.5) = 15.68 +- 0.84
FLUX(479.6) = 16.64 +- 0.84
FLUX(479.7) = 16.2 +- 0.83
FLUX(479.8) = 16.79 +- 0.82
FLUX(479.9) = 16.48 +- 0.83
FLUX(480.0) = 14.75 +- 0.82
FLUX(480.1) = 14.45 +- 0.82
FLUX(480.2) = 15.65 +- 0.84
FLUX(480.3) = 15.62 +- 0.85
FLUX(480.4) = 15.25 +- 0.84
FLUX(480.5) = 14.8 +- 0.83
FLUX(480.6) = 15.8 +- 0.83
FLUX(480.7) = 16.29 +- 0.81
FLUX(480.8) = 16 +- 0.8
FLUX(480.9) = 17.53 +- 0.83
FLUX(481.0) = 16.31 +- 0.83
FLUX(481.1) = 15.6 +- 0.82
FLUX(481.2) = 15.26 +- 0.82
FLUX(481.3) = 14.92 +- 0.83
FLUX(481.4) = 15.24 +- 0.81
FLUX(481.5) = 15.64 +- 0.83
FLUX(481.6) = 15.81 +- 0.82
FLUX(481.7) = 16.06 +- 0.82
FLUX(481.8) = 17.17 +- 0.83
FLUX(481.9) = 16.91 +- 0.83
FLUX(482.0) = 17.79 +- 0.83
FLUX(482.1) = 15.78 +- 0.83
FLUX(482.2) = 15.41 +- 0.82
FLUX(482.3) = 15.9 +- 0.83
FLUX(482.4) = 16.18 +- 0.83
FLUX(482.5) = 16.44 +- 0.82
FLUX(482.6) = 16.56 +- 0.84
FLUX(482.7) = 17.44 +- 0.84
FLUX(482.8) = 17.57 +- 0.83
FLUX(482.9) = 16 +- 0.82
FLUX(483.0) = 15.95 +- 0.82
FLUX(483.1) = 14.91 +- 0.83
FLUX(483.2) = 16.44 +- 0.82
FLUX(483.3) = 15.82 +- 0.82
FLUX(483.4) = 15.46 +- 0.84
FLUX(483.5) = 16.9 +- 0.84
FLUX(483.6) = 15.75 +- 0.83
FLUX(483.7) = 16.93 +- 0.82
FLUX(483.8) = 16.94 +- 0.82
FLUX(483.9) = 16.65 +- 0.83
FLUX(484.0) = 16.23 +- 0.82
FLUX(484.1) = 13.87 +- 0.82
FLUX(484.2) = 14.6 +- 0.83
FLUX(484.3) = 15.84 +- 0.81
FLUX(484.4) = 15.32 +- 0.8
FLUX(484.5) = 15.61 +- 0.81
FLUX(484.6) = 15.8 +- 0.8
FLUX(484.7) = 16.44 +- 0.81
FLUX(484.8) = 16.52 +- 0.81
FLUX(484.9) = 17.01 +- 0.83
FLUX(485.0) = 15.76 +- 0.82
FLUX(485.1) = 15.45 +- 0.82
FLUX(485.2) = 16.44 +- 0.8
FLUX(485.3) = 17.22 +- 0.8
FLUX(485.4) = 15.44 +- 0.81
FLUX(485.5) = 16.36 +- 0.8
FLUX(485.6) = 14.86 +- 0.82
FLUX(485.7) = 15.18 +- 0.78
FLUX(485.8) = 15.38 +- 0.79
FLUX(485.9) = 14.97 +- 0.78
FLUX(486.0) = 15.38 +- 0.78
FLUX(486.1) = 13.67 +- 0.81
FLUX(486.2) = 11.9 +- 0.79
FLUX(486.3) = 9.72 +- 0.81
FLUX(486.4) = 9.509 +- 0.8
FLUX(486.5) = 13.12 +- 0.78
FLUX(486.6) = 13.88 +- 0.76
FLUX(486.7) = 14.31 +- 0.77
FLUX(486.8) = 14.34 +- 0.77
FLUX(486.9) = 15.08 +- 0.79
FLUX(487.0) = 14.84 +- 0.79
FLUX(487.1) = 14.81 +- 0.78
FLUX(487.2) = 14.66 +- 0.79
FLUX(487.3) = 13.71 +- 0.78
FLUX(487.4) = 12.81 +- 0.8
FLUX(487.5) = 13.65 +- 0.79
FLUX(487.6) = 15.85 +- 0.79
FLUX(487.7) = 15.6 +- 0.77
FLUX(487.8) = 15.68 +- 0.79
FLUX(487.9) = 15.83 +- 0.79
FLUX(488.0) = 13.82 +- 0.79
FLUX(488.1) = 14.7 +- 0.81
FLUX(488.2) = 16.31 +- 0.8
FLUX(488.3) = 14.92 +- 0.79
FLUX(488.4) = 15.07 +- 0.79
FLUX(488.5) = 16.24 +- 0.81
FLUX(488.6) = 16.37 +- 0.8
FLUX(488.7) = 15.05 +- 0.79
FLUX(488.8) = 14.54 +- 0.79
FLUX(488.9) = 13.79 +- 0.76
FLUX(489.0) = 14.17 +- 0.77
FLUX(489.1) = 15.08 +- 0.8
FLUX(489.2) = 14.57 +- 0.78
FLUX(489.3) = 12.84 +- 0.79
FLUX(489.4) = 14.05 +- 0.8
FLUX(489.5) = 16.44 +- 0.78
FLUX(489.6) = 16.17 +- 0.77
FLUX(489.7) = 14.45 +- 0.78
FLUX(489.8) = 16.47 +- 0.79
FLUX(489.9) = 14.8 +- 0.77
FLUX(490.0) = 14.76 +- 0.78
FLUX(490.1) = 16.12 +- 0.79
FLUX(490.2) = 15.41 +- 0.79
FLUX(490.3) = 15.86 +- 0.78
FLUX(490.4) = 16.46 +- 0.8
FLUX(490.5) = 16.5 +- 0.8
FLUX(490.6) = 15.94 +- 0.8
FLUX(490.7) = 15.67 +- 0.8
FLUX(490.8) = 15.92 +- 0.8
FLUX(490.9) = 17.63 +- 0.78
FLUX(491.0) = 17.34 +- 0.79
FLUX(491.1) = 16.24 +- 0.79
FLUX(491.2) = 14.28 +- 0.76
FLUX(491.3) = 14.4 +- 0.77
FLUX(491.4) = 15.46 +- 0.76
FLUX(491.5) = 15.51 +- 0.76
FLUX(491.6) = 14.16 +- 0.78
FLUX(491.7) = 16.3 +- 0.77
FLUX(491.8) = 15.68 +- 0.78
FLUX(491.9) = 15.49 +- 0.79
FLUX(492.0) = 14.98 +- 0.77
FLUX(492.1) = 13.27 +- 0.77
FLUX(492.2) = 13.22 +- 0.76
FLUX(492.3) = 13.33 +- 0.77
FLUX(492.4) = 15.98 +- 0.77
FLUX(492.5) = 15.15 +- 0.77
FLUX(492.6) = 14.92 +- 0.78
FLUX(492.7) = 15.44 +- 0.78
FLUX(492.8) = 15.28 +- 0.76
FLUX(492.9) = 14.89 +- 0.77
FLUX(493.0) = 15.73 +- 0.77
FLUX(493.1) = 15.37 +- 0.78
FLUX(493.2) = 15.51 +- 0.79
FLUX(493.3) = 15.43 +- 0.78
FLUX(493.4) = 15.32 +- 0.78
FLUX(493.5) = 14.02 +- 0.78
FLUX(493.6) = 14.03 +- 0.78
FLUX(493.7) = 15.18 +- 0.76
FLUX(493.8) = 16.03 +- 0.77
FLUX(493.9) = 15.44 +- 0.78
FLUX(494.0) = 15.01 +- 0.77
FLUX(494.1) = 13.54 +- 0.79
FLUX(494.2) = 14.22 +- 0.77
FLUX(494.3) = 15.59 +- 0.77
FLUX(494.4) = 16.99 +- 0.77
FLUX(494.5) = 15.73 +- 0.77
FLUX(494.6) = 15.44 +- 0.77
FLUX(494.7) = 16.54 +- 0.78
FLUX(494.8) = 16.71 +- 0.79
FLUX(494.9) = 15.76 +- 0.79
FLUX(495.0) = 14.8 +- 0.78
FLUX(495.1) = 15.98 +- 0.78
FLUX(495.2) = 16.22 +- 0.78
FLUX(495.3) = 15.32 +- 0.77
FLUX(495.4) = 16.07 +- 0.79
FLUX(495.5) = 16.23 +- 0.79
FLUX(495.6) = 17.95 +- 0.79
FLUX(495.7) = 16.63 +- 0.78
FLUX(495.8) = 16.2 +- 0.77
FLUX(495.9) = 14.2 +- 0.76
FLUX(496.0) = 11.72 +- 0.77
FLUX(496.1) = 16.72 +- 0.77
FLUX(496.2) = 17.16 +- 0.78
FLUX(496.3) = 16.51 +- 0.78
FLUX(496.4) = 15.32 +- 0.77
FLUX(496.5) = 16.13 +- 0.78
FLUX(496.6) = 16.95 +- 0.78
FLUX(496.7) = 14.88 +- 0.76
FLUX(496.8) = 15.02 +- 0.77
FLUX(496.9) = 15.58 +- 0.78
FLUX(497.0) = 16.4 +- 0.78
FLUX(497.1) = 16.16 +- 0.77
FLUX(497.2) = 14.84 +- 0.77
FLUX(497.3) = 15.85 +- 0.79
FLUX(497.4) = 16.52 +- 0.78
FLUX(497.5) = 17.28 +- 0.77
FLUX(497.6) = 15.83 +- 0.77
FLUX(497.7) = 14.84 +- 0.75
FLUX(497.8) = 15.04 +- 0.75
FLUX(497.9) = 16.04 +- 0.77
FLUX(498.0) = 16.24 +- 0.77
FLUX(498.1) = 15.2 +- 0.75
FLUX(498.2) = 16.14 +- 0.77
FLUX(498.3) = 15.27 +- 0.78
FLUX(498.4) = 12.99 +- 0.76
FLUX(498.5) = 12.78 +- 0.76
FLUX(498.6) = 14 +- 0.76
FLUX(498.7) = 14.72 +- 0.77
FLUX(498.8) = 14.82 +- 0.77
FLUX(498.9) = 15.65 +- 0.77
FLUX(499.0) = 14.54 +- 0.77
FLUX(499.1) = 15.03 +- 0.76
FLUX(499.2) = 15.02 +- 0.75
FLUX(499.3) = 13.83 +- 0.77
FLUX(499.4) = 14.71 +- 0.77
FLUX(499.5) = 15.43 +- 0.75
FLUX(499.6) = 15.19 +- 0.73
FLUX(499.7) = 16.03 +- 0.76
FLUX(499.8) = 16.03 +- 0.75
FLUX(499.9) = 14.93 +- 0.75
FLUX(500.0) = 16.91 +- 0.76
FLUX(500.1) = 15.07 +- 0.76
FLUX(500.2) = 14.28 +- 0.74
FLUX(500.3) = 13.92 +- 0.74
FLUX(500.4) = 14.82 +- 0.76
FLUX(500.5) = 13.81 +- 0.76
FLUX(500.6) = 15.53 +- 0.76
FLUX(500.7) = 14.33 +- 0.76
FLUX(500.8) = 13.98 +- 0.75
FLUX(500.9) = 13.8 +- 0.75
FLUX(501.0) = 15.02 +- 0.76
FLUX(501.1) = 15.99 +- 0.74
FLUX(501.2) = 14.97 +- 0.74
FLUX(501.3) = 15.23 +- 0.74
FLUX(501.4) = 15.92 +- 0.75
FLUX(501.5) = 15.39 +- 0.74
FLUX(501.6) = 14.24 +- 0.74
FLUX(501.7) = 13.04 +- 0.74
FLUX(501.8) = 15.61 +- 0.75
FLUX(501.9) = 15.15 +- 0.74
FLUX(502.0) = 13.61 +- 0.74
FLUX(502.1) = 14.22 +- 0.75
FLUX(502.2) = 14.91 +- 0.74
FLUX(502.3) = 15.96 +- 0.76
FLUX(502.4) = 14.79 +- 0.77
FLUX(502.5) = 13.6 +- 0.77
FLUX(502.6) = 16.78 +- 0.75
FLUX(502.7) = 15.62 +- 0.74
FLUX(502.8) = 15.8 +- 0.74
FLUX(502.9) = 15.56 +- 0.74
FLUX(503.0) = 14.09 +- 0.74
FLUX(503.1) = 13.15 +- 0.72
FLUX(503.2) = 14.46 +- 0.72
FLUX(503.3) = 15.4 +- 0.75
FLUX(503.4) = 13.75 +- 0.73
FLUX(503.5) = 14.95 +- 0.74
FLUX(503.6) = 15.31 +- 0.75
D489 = 0.00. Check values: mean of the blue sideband 15.4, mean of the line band 15.3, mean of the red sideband 15.2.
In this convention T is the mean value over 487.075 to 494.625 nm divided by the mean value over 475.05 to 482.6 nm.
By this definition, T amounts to 1.0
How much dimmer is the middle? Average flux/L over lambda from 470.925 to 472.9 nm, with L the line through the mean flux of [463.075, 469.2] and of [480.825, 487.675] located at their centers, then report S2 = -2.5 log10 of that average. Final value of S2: -0.04 mag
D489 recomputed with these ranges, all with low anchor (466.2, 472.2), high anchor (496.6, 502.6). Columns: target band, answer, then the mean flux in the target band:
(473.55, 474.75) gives -0.03 mag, 15.7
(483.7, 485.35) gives -0.06 mag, 16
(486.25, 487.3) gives 0.13 mag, 13.4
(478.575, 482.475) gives -0.04 mag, 15.8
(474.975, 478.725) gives -0.04 mag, 15.9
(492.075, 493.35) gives 0.02 mag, 14.9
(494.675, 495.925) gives -0.07 mag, 16.1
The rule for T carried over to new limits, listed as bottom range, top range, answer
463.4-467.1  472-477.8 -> 1.03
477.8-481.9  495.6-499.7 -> 0.96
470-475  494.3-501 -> 0.98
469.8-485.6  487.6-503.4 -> 0.96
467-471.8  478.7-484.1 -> 1.04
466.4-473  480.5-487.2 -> 1.01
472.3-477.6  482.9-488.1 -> 0.96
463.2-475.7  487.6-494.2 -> 0.98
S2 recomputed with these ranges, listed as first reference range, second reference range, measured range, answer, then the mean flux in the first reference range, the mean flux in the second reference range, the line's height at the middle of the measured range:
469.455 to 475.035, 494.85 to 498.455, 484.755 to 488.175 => 0.076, 15.7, 15.7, 15.7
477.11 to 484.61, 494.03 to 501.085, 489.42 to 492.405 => 0.012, 16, 15.4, 15.6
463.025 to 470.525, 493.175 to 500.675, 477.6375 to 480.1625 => -0.045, 15.4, 15.4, 15.4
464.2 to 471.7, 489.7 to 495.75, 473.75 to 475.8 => -0.021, 15.4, 15.5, 15.4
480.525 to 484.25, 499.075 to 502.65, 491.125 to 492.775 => 0.044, 16.1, 14.9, 15.5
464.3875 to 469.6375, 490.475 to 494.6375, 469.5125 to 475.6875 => -0.024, 15.4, 15.3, 15.4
